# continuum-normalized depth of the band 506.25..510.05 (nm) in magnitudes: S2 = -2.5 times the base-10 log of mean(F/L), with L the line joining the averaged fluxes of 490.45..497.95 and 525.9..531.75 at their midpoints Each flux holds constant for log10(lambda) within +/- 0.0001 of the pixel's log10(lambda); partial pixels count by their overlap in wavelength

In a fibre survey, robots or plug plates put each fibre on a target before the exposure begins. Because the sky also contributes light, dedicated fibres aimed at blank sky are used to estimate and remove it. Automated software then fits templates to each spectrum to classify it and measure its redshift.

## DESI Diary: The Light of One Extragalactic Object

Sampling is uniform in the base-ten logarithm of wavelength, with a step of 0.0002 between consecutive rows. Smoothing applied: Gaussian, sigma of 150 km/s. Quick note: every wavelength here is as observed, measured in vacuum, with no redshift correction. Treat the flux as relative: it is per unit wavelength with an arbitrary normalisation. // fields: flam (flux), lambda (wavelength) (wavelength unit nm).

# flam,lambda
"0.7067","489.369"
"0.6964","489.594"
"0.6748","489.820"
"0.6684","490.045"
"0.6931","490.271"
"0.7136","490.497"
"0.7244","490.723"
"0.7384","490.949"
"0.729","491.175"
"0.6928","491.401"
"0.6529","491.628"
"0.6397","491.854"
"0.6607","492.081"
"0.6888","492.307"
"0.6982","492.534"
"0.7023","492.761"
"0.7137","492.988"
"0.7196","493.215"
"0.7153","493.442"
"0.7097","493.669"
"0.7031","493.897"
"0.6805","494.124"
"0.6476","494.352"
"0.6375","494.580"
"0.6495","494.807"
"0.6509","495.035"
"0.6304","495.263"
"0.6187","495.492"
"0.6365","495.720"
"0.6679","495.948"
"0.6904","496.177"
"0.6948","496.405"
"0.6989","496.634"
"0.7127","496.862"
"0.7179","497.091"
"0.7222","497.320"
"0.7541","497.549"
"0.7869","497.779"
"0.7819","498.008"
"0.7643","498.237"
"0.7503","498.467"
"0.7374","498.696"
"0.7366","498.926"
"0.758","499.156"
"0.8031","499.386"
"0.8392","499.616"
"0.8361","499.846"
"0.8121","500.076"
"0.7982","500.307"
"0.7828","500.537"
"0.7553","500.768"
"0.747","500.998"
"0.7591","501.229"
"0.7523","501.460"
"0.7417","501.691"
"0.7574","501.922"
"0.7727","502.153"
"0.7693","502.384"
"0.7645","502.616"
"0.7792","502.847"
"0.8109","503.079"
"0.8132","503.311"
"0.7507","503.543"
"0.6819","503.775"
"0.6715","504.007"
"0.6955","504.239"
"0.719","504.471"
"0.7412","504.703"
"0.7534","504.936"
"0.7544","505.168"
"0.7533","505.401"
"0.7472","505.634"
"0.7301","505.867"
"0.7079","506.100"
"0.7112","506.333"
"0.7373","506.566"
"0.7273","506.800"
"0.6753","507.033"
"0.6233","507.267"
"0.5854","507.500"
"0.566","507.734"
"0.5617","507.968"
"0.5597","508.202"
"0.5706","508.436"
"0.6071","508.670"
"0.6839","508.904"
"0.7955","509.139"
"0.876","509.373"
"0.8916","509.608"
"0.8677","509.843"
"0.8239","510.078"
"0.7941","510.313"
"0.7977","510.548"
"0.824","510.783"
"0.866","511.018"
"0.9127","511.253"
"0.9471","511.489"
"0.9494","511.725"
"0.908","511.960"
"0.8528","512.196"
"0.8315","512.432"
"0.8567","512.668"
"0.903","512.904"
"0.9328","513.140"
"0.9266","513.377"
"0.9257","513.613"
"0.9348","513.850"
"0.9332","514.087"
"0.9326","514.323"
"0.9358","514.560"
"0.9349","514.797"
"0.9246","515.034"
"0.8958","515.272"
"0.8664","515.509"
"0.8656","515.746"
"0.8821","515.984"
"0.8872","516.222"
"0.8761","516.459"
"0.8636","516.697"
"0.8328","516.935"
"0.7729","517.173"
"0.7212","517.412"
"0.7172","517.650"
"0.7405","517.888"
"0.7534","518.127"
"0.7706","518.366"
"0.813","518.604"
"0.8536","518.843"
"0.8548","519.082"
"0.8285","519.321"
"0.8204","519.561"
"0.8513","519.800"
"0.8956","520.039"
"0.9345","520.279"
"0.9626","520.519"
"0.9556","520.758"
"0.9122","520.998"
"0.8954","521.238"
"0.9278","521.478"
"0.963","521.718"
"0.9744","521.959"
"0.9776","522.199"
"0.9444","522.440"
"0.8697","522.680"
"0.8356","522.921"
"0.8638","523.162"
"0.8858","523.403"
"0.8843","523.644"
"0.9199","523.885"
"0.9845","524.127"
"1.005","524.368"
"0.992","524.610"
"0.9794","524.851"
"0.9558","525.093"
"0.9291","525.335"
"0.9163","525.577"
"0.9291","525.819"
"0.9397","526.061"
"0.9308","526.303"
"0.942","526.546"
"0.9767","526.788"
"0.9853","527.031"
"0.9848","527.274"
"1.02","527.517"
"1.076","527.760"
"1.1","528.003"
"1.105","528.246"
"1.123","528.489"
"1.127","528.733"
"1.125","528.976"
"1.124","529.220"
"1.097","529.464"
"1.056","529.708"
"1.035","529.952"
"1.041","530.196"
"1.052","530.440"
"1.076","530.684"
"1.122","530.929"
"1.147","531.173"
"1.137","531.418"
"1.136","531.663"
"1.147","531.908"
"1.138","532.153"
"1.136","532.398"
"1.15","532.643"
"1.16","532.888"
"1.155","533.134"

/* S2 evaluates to 0.21 mag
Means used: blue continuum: 0.691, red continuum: 1.06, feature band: 0.693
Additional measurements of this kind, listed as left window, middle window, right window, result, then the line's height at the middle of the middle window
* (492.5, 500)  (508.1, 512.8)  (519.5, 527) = 0.02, 0.828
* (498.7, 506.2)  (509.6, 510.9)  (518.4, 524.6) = -0.01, 0.818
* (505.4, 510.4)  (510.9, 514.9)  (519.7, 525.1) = -0.16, 0.784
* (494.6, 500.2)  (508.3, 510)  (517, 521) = 0.04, 0.783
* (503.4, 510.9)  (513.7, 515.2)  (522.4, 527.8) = -0.15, 0.81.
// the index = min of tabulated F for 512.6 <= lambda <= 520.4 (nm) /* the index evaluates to 0.7172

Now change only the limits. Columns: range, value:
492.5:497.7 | 0.6187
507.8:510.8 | 0.5597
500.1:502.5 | 0.7417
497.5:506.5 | 0.6715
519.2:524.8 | 0.8204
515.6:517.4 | 0.7729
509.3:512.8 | 0.7941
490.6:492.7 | 0.6397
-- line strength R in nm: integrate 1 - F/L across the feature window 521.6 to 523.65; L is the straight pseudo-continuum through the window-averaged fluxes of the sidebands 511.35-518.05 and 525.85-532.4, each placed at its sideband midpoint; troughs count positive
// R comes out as 0.14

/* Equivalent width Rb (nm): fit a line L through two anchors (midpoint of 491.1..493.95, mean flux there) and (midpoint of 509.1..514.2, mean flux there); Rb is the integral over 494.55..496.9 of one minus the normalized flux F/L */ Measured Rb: 0.21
